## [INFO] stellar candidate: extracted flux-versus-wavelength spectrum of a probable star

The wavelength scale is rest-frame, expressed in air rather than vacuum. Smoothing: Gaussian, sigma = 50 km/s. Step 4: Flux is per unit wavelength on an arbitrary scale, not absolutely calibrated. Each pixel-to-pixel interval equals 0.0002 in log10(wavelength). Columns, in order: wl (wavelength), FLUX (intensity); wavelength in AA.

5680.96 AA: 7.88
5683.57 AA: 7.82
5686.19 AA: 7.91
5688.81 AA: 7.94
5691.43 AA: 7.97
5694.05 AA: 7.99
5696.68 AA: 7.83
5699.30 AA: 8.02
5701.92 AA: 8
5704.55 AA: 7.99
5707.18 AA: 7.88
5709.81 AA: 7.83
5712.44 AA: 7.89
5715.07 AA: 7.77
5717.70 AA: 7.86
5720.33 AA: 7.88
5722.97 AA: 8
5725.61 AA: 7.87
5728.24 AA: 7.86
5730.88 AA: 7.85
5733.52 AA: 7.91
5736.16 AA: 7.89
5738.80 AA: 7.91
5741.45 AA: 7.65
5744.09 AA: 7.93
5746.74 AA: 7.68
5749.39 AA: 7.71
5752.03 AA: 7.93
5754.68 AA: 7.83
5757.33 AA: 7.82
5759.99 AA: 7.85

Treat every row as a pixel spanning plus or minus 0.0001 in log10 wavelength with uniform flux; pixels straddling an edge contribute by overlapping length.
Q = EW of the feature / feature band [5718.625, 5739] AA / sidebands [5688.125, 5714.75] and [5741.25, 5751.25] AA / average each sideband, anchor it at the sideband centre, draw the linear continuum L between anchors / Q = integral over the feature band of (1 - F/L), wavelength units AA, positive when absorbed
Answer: -0.2 AA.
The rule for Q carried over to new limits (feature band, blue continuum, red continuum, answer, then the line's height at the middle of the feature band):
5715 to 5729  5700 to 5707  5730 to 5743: 0.0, 7.9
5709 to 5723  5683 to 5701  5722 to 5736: 0.1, 7.91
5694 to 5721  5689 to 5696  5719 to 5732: 0.1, 7.93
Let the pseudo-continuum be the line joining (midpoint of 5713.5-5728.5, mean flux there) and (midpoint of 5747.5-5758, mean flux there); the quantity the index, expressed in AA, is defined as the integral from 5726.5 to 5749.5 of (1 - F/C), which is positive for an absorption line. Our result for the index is 0.1 AA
